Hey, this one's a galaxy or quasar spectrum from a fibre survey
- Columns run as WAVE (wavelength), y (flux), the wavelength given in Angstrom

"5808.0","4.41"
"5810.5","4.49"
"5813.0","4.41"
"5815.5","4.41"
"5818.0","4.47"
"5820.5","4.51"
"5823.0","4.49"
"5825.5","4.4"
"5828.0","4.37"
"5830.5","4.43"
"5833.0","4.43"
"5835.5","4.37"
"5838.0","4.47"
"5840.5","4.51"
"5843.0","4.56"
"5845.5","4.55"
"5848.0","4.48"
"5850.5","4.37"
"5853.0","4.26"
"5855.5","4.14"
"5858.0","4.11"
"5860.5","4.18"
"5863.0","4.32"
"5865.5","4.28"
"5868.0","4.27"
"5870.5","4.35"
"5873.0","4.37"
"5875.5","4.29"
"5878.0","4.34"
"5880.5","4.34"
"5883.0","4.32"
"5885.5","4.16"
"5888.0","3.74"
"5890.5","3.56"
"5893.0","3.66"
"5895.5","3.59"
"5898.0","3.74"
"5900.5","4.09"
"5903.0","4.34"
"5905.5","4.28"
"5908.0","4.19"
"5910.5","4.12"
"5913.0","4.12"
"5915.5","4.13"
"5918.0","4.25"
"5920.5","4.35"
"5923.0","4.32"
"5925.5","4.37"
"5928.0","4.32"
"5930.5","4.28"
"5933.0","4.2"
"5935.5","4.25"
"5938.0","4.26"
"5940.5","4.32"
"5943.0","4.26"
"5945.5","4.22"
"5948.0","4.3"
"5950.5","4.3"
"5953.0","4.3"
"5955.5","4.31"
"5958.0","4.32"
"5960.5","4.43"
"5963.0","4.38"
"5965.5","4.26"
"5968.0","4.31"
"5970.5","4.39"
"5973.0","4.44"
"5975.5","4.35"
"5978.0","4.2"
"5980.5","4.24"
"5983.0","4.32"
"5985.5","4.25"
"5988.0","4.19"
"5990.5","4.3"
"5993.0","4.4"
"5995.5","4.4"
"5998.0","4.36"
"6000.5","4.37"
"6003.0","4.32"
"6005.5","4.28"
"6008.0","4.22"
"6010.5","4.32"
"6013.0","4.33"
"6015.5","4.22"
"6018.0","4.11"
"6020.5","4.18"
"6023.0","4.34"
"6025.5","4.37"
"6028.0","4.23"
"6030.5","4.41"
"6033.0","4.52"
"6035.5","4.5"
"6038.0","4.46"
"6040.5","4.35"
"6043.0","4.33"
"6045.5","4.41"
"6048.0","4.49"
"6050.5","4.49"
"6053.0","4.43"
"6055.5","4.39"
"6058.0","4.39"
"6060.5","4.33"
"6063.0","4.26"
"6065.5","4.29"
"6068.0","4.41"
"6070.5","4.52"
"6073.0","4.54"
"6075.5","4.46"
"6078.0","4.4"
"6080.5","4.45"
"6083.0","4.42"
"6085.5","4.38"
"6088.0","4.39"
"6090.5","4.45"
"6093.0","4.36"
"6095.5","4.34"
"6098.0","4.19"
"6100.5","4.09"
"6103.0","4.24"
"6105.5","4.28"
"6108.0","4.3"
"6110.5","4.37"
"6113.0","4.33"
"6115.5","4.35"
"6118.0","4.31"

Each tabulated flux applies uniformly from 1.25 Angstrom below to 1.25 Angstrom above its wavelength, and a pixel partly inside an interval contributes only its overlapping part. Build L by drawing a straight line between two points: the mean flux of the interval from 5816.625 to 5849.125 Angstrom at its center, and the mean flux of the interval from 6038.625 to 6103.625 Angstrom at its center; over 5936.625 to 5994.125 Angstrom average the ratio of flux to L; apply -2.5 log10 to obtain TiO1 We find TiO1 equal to 0.028 mag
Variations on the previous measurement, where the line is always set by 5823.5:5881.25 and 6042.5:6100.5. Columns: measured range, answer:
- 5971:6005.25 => 0.01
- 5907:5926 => 0.04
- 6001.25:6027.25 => 0.03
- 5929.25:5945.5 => 0.03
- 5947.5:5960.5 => 0.01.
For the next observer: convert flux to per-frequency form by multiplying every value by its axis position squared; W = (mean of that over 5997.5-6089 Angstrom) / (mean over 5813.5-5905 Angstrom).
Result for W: 1.1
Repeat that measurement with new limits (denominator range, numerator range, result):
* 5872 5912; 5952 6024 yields 1.09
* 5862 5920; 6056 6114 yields 1.13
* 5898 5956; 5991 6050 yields 1.06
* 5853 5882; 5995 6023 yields 1.05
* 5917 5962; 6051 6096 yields 1.07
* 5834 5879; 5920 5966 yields 1.02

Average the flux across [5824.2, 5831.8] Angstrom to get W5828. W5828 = 4.4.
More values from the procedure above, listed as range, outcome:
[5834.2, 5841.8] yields 4.45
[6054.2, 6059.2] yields 4.39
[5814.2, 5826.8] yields 4.46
